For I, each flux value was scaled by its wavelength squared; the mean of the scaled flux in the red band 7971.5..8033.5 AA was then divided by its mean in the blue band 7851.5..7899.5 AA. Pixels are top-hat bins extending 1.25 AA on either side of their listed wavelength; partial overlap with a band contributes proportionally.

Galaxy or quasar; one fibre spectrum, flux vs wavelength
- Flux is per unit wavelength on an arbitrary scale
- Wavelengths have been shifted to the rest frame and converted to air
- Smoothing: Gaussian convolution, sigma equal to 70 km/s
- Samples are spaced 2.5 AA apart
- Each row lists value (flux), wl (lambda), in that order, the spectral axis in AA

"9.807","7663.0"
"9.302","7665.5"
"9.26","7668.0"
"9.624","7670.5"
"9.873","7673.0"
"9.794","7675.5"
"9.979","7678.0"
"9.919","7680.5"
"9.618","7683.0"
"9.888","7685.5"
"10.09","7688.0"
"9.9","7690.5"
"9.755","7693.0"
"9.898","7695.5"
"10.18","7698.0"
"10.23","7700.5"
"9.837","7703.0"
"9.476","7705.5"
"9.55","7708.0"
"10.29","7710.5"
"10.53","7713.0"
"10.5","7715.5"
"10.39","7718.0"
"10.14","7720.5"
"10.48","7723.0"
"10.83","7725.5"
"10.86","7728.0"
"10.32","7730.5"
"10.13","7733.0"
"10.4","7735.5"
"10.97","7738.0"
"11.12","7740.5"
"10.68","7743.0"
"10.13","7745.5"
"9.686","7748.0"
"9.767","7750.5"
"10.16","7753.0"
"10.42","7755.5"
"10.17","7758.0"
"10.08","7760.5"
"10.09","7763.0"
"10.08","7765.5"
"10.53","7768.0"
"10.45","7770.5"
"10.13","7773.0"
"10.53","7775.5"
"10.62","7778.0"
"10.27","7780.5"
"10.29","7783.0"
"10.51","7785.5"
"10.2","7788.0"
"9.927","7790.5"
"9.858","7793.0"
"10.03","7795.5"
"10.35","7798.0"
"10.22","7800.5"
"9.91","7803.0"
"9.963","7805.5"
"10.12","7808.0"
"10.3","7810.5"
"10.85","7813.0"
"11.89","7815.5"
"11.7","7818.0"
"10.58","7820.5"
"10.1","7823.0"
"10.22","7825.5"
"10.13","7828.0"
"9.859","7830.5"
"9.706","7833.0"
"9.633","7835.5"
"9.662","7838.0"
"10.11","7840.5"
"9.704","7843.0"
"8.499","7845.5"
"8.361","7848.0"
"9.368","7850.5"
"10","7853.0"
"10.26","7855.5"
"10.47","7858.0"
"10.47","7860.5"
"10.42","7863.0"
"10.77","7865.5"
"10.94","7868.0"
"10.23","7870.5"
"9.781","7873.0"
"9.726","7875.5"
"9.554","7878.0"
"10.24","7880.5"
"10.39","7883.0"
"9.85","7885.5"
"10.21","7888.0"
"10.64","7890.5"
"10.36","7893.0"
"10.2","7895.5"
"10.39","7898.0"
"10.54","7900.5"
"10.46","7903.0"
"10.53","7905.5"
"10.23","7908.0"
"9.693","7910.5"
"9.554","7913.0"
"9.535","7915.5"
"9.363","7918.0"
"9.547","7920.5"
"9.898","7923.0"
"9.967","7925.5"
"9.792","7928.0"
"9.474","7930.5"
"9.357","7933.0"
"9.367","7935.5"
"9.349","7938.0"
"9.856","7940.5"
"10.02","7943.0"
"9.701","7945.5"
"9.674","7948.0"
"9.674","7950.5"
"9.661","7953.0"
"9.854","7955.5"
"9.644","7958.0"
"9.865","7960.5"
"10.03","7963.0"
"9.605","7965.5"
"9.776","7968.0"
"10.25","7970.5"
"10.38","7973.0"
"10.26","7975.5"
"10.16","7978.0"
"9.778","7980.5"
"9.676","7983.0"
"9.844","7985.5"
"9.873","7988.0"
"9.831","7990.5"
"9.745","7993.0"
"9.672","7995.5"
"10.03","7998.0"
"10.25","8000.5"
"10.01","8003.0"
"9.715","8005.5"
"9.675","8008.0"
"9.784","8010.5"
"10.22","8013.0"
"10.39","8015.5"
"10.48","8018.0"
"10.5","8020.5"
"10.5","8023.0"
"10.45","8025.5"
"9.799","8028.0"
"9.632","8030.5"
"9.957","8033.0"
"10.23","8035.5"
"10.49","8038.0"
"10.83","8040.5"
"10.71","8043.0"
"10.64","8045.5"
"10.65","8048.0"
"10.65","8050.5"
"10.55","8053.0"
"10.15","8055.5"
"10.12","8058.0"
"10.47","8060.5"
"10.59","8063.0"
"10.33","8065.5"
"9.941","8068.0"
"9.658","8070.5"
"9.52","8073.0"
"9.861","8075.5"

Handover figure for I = 1.0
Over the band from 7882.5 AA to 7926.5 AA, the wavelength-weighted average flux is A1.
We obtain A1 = 10.1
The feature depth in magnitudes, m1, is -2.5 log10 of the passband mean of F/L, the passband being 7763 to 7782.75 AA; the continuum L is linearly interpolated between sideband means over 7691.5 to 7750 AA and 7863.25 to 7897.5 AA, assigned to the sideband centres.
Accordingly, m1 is -0.01 mag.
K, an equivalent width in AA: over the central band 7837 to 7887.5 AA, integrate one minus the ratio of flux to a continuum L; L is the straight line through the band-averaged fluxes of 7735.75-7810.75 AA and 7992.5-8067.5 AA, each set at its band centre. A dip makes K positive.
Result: 1.5 AA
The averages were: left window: 10.3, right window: 10.2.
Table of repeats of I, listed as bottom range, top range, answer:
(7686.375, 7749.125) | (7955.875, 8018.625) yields 1.04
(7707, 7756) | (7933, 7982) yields 1.00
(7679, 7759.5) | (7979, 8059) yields 1.07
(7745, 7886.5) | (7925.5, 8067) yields 1.04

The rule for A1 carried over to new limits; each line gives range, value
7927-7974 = 9.75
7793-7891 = 10.1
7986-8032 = 10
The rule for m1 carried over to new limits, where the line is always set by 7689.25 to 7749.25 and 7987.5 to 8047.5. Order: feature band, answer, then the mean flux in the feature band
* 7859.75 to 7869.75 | -0.04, 10.6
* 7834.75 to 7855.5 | 0.08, 9.46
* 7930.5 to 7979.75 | 0.04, 9.81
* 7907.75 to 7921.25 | 0.06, 9.61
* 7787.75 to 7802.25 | 0.02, 10.1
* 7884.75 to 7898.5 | -0.01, 10.3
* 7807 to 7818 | -0.07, 10.9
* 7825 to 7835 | 0.03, 9.93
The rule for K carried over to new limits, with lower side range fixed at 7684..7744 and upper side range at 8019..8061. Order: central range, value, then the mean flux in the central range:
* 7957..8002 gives 1.84 AA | 9.93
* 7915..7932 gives 1.12 AA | 9.65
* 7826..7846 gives 1.12 AA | 9.73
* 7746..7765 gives 0.41 AA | 10.1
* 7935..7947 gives 0.77 AA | 9.68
